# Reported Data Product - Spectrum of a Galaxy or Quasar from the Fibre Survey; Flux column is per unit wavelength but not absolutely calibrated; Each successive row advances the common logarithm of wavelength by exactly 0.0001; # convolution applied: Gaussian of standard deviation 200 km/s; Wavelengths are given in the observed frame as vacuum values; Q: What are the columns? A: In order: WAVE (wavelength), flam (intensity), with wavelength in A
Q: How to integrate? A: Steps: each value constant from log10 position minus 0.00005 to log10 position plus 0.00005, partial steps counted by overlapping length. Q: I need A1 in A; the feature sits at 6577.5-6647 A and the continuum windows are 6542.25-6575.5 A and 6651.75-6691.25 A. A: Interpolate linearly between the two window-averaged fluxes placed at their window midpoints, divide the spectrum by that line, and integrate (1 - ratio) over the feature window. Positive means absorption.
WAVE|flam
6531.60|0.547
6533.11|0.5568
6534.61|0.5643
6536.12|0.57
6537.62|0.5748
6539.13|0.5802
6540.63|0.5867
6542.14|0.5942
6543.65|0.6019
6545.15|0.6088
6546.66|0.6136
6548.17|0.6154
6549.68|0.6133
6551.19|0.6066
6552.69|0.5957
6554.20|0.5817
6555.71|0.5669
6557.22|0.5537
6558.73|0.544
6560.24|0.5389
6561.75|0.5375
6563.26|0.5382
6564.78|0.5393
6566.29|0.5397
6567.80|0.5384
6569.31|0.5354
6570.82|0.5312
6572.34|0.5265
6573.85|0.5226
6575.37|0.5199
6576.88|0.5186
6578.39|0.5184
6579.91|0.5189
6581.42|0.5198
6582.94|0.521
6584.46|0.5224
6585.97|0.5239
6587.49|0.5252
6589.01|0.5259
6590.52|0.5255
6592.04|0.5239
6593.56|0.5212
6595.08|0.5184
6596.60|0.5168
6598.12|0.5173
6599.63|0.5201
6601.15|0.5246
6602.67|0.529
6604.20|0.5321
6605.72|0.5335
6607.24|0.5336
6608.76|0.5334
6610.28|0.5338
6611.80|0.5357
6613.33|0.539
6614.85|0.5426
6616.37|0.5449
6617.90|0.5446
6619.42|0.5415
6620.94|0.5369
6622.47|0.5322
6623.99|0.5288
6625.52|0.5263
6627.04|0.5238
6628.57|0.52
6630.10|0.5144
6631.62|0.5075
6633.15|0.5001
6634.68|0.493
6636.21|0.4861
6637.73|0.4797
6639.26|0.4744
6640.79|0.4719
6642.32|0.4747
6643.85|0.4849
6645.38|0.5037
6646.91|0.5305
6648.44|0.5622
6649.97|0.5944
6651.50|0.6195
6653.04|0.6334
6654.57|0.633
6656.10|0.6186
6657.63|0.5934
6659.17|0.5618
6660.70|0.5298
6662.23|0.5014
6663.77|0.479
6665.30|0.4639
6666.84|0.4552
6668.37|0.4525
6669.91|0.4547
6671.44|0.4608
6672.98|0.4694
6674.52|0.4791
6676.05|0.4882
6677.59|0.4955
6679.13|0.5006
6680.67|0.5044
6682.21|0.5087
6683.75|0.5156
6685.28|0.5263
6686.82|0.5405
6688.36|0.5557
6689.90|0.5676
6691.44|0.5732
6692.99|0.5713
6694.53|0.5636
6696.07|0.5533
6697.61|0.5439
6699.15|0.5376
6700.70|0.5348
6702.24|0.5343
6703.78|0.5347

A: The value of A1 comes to 3.2 A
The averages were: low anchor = 0.564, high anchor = 0.522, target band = 0.519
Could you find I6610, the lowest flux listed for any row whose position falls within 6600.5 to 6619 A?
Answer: 0.5246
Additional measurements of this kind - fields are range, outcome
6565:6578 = 0.5186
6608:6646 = 0.4719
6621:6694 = 0.4525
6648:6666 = 0.4639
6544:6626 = 0.5168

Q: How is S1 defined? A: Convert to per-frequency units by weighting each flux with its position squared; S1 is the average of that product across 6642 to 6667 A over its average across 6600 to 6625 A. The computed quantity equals 1.04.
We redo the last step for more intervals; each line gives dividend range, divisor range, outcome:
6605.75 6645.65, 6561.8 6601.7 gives 1.00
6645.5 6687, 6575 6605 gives 1.03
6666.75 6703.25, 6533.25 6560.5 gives 0.92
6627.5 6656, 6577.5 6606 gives 1.03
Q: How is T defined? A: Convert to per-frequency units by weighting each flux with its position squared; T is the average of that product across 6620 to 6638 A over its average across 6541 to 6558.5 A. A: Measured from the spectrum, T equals 0.89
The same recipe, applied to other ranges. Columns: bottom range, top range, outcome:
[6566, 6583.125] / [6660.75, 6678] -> 0.93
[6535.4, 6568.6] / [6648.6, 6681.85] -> 0.94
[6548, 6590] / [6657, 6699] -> 0.98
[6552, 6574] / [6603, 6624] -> 1.00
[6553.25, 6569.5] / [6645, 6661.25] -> 1.09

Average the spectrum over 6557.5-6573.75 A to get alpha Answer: 0.537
